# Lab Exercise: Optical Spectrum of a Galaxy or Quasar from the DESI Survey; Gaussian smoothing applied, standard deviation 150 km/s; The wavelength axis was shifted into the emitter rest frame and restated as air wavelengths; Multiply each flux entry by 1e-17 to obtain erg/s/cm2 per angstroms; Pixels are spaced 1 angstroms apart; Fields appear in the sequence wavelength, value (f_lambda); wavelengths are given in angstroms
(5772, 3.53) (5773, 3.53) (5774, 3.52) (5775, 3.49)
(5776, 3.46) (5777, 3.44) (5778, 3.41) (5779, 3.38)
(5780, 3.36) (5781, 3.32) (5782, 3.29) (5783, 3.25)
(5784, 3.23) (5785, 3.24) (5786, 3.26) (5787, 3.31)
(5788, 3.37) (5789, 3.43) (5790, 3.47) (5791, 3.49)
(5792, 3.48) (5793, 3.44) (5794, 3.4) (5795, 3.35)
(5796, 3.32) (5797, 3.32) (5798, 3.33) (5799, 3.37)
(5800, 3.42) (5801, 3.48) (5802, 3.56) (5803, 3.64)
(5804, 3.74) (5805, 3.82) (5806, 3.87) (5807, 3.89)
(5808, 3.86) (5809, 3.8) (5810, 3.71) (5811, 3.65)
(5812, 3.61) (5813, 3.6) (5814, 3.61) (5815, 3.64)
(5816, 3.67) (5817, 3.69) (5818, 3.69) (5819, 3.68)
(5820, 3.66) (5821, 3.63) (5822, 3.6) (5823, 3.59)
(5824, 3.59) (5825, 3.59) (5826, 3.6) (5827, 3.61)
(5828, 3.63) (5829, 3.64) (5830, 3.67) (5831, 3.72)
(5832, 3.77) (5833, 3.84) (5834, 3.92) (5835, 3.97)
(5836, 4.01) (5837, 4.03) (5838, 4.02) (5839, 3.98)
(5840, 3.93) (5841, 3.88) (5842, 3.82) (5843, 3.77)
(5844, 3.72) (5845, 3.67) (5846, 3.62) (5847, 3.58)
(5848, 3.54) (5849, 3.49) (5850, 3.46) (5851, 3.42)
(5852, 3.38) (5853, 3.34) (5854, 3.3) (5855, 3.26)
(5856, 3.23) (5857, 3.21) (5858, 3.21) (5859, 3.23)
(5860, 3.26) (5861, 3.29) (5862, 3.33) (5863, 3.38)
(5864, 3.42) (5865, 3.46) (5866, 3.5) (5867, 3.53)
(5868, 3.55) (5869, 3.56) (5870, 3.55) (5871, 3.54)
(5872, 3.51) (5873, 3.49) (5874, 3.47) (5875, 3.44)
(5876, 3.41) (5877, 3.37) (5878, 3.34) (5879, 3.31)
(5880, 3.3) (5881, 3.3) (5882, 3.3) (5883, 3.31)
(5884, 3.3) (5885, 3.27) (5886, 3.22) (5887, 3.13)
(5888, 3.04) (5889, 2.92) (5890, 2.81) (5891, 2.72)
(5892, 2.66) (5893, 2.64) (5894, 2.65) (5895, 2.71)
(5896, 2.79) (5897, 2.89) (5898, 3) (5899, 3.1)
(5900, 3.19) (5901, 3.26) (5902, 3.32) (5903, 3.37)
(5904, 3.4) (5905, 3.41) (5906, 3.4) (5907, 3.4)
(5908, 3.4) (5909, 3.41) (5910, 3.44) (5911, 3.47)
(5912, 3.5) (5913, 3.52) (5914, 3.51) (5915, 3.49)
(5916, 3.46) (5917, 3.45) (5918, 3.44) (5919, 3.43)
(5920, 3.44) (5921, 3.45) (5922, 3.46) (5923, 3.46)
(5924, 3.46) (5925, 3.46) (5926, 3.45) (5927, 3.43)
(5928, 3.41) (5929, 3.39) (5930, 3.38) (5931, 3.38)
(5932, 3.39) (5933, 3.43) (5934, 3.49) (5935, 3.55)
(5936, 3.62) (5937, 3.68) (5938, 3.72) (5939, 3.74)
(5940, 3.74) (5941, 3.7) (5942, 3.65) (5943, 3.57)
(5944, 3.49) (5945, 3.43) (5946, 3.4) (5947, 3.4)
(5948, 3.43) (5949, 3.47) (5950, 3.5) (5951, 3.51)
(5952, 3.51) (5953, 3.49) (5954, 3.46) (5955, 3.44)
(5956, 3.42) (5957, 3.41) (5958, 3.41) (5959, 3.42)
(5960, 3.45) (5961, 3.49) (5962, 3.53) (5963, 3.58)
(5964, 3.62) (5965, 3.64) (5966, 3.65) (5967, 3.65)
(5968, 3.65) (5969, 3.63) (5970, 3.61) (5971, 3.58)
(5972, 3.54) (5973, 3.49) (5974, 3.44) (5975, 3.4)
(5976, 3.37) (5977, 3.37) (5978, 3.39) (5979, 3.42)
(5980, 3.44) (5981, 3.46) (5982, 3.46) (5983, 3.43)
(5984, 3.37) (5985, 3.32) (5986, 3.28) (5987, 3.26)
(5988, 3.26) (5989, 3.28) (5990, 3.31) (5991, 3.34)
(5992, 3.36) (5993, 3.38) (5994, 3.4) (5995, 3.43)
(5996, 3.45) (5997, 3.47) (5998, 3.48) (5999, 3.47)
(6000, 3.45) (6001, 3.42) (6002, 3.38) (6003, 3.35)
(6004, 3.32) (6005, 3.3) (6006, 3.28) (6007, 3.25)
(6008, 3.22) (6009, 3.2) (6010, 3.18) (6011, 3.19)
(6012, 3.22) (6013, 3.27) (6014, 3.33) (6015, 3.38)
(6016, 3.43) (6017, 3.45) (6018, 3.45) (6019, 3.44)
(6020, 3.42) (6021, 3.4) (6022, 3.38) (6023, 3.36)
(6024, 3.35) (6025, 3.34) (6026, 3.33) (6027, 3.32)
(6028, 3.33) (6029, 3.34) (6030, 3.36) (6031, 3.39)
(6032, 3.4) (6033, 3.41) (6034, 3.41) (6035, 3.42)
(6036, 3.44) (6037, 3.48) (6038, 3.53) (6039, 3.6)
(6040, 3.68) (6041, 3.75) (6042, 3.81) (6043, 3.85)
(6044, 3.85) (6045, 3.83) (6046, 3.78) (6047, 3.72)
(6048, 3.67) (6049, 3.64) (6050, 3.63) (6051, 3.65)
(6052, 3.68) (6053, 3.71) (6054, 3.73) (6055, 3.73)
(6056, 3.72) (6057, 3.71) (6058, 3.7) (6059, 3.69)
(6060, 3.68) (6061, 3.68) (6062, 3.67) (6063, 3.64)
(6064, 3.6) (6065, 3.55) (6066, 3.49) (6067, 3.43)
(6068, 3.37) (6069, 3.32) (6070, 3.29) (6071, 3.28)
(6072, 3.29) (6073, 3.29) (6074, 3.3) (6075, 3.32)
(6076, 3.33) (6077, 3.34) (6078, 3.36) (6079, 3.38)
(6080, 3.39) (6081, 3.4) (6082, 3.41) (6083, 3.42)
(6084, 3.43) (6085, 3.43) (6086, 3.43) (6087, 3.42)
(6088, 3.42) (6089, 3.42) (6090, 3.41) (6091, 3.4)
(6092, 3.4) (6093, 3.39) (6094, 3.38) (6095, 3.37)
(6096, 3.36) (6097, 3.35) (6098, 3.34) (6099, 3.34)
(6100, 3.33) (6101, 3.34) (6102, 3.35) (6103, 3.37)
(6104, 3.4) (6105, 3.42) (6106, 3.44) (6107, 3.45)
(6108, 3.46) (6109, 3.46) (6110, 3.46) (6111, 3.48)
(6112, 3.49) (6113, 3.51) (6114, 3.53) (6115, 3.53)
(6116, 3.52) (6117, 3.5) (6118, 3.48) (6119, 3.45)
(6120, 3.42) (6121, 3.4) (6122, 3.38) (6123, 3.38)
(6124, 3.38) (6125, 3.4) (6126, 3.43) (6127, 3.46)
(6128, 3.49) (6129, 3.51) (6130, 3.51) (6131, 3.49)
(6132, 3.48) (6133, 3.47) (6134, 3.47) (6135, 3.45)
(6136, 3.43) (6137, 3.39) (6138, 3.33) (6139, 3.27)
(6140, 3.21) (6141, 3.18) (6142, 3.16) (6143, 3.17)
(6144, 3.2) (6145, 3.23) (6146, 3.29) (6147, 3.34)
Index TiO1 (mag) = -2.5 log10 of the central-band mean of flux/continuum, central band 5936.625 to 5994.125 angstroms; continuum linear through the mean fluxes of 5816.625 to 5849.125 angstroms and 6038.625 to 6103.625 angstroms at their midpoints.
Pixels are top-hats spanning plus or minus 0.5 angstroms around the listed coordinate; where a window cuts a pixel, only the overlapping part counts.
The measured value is 0.04 mag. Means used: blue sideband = 3.73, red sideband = 3.51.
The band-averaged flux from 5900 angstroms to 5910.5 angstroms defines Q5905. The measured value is 3.37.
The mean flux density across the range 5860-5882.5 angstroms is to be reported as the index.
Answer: 3.42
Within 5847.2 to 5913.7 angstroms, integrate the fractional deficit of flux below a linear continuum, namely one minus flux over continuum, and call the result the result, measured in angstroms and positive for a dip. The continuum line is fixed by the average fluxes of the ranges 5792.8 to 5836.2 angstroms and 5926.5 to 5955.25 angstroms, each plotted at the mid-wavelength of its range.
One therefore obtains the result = 5.5 angstroms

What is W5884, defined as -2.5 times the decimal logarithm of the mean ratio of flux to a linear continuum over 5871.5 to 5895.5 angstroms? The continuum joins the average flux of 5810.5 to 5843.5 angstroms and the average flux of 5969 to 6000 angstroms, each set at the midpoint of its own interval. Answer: 0.15 mag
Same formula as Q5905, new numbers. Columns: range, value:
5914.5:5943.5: 3.51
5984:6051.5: 3.43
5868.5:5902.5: 3.17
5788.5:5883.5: 3.56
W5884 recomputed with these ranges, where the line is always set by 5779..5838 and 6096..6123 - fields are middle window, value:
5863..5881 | 0.03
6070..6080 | 0.04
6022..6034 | 0.03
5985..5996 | 0.05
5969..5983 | 0.01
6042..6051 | -0.09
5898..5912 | 0.06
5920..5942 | 0.00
